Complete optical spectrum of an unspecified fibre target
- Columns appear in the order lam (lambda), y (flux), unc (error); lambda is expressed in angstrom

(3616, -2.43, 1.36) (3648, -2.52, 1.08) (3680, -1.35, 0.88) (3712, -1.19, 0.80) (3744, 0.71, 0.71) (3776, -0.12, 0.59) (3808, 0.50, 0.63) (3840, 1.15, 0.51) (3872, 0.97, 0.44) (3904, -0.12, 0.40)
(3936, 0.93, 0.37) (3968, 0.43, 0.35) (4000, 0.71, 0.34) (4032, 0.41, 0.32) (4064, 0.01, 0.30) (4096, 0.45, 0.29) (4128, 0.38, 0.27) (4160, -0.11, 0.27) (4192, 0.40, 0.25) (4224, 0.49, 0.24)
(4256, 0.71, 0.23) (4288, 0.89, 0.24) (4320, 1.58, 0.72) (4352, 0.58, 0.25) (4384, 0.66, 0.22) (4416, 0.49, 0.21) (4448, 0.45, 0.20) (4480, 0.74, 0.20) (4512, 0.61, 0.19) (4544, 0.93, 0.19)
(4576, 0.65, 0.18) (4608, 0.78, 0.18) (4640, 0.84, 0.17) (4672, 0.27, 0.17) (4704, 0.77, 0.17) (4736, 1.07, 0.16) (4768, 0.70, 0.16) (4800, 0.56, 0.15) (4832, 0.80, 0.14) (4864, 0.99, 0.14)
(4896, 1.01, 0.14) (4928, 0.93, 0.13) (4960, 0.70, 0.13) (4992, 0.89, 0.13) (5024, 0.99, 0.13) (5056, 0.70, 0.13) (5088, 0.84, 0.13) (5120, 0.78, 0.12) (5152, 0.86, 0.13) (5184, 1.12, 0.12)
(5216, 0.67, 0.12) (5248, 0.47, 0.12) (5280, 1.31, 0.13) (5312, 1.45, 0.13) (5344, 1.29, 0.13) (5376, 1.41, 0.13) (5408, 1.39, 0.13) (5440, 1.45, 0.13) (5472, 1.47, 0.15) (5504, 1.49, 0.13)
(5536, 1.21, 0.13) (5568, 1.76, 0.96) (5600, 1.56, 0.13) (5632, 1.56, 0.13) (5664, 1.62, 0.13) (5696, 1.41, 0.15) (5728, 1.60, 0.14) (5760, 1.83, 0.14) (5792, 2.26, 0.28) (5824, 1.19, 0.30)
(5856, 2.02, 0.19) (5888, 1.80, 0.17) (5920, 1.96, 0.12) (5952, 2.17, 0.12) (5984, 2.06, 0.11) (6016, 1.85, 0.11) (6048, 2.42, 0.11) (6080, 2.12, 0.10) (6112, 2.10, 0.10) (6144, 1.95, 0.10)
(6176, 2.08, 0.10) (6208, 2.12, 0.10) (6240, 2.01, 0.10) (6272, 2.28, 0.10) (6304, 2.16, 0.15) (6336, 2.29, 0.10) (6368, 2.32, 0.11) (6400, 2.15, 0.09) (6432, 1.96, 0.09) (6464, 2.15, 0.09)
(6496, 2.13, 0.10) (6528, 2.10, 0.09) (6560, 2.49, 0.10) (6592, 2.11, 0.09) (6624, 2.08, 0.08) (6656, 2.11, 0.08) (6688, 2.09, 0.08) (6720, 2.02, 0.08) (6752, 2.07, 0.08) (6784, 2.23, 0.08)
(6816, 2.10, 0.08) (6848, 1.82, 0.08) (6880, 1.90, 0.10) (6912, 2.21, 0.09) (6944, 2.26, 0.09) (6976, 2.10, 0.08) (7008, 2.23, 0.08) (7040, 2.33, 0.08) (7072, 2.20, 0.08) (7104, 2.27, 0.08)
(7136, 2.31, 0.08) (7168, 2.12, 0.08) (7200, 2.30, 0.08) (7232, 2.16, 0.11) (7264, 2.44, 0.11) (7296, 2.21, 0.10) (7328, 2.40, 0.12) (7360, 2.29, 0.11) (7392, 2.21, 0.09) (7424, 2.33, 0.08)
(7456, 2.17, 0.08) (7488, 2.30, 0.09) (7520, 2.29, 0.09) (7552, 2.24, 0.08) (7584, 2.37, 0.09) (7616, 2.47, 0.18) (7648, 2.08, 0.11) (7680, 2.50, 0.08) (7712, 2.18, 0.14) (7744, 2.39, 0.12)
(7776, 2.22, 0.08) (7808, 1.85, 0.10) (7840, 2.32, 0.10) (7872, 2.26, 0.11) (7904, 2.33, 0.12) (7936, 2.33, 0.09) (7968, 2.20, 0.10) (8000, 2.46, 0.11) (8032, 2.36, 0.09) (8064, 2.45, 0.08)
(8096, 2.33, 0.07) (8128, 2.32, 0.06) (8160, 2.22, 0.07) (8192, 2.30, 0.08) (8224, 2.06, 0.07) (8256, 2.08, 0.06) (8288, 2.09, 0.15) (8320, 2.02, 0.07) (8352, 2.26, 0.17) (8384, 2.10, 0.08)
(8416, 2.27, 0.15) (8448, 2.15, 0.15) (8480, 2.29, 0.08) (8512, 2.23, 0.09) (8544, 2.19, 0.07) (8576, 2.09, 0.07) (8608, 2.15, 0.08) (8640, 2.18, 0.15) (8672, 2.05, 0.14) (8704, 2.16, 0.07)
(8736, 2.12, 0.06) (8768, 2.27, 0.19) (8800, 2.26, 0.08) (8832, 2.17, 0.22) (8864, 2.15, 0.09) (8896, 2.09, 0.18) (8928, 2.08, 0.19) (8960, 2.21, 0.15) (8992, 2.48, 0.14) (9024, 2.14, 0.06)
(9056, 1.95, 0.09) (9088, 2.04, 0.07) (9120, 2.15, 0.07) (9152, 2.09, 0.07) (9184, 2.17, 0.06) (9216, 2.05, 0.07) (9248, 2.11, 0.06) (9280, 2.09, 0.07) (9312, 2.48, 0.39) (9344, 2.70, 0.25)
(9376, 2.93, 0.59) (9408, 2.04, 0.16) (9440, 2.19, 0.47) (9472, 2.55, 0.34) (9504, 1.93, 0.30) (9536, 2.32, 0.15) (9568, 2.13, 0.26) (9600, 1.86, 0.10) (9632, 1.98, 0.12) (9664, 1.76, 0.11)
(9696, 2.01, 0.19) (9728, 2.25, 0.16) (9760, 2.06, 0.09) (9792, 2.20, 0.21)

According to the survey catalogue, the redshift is 0.32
